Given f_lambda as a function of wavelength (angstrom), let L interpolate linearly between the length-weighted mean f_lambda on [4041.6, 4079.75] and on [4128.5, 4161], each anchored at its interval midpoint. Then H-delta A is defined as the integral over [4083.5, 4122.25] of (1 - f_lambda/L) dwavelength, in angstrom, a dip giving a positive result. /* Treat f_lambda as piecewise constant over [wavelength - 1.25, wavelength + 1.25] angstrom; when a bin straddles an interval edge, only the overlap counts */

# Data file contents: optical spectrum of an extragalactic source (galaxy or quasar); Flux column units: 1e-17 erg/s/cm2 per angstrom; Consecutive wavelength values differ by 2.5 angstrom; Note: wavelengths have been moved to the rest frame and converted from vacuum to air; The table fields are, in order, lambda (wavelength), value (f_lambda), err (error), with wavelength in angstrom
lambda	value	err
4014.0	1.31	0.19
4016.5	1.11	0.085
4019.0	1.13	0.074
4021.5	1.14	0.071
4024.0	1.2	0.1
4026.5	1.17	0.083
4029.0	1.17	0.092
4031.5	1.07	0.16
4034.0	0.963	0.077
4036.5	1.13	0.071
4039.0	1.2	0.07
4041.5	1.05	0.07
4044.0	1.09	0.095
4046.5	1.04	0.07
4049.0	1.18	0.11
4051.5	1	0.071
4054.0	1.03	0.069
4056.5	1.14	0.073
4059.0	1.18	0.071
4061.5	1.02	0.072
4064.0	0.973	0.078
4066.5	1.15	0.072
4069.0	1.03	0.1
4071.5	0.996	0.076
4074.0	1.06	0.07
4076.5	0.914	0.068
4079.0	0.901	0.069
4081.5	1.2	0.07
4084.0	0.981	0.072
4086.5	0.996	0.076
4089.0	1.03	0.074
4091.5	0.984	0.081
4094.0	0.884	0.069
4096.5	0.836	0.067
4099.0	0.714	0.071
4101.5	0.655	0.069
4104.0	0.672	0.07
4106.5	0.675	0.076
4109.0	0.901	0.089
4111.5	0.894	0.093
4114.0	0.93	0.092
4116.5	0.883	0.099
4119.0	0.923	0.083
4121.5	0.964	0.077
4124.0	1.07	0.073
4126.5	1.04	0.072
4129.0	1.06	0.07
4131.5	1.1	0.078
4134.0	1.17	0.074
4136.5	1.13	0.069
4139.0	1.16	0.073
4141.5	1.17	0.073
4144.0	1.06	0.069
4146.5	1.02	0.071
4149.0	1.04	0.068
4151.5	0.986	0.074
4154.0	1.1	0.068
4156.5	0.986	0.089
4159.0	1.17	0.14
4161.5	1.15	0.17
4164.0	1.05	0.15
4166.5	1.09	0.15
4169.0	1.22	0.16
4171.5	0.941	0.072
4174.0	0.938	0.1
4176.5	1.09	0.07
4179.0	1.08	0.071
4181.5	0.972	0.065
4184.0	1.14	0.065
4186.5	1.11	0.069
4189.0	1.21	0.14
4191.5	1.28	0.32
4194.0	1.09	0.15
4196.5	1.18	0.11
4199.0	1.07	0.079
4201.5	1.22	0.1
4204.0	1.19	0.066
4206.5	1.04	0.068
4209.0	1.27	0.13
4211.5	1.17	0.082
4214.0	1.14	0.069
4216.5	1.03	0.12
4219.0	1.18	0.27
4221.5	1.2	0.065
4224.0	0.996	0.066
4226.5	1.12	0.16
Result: 7.4 angstrom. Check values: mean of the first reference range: 1.05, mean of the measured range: 0.867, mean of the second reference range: 1.09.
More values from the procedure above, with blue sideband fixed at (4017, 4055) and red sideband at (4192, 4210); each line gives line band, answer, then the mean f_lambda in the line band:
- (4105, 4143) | 4.3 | 1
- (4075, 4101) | 4.3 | 0.937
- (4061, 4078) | 1.5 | 1.02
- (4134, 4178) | 2.4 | 1.08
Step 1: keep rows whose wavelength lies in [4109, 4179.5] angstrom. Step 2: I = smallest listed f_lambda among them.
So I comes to 0.883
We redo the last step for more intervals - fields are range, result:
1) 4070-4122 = 0.655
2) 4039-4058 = 1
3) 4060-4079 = 0.901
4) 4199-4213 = 1.04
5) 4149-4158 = 0.986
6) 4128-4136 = 1.06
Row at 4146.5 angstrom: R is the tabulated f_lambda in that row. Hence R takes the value 1.02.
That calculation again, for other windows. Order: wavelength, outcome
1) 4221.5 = 1.2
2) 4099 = 0.714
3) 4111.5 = 0.894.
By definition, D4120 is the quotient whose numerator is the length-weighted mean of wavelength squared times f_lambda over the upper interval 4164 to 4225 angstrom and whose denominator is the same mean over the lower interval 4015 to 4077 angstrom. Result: 1.10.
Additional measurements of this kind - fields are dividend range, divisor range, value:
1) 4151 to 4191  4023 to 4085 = 1.07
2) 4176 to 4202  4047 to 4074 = 1.13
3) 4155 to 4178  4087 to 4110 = 1.35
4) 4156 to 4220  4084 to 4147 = 1.21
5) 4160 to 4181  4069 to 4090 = 1.10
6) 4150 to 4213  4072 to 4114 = 1.29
